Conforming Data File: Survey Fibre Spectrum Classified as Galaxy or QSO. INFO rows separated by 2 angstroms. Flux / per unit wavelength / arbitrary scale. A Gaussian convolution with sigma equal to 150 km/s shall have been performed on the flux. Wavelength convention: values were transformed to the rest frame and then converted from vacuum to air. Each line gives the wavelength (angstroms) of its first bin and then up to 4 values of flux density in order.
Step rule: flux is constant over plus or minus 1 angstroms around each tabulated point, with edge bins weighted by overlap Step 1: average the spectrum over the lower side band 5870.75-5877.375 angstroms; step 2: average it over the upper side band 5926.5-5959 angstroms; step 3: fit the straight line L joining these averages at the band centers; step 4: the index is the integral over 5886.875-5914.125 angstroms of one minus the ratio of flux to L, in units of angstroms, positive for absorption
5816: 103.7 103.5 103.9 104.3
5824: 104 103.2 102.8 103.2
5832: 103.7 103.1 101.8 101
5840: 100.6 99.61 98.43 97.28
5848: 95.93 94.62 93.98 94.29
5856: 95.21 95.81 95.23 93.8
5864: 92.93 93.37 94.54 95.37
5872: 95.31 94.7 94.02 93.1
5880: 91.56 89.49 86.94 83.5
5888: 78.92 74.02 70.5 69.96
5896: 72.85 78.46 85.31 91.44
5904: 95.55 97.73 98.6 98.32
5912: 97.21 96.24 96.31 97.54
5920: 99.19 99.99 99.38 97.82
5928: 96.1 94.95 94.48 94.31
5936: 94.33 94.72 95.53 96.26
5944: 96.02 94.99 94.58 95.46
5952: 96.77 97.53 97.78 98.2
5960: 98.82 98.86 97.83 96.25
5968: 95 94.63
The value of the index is 2.7 angstroms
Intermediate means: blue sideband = 94.6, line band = 85.7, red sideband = 95.8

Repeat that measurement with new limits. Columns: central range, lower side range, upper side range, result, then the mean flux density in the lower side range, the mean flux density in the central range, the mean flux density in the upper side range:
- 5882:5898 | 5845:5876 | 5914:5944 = 3.00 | 94.8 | 77.6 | 96.5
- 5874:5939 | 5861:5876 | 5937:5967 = 3.13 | 94.3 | 90.8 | 96.6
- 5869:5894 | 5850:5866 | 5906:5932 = 2.35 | 94.4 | 86.6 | 97.5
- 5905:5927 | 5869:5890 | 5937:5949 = -1.22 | 89.5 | 98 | 95.3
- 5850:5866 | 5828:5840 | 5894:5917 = 0.66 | 102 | 94.4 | 90.7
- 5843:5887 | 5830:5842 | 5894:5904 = -0.40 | 102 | 93.6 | 82.2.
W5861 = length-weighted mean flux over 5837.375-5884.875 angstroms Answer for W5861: 94.9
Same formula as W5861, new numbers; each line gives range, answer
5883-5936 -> 90.3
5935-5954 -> 95.5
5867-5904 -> 85.8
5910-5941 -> 96.6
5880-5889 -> 85.5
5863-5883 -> 93.4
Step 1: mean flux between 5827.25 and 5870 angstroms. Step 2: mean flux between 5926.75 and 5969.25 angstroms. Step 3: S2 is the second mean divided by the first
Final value 0.99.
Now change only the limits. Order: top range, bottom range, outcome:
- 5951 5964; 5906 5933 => 1.01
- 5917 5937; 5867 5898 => 1.13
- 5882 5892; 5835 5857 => 0.83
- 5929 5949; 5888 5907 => 1.16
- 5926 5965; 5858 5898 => 1.10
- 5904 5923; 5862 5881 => 1.04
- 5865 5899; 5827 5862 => 0.87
